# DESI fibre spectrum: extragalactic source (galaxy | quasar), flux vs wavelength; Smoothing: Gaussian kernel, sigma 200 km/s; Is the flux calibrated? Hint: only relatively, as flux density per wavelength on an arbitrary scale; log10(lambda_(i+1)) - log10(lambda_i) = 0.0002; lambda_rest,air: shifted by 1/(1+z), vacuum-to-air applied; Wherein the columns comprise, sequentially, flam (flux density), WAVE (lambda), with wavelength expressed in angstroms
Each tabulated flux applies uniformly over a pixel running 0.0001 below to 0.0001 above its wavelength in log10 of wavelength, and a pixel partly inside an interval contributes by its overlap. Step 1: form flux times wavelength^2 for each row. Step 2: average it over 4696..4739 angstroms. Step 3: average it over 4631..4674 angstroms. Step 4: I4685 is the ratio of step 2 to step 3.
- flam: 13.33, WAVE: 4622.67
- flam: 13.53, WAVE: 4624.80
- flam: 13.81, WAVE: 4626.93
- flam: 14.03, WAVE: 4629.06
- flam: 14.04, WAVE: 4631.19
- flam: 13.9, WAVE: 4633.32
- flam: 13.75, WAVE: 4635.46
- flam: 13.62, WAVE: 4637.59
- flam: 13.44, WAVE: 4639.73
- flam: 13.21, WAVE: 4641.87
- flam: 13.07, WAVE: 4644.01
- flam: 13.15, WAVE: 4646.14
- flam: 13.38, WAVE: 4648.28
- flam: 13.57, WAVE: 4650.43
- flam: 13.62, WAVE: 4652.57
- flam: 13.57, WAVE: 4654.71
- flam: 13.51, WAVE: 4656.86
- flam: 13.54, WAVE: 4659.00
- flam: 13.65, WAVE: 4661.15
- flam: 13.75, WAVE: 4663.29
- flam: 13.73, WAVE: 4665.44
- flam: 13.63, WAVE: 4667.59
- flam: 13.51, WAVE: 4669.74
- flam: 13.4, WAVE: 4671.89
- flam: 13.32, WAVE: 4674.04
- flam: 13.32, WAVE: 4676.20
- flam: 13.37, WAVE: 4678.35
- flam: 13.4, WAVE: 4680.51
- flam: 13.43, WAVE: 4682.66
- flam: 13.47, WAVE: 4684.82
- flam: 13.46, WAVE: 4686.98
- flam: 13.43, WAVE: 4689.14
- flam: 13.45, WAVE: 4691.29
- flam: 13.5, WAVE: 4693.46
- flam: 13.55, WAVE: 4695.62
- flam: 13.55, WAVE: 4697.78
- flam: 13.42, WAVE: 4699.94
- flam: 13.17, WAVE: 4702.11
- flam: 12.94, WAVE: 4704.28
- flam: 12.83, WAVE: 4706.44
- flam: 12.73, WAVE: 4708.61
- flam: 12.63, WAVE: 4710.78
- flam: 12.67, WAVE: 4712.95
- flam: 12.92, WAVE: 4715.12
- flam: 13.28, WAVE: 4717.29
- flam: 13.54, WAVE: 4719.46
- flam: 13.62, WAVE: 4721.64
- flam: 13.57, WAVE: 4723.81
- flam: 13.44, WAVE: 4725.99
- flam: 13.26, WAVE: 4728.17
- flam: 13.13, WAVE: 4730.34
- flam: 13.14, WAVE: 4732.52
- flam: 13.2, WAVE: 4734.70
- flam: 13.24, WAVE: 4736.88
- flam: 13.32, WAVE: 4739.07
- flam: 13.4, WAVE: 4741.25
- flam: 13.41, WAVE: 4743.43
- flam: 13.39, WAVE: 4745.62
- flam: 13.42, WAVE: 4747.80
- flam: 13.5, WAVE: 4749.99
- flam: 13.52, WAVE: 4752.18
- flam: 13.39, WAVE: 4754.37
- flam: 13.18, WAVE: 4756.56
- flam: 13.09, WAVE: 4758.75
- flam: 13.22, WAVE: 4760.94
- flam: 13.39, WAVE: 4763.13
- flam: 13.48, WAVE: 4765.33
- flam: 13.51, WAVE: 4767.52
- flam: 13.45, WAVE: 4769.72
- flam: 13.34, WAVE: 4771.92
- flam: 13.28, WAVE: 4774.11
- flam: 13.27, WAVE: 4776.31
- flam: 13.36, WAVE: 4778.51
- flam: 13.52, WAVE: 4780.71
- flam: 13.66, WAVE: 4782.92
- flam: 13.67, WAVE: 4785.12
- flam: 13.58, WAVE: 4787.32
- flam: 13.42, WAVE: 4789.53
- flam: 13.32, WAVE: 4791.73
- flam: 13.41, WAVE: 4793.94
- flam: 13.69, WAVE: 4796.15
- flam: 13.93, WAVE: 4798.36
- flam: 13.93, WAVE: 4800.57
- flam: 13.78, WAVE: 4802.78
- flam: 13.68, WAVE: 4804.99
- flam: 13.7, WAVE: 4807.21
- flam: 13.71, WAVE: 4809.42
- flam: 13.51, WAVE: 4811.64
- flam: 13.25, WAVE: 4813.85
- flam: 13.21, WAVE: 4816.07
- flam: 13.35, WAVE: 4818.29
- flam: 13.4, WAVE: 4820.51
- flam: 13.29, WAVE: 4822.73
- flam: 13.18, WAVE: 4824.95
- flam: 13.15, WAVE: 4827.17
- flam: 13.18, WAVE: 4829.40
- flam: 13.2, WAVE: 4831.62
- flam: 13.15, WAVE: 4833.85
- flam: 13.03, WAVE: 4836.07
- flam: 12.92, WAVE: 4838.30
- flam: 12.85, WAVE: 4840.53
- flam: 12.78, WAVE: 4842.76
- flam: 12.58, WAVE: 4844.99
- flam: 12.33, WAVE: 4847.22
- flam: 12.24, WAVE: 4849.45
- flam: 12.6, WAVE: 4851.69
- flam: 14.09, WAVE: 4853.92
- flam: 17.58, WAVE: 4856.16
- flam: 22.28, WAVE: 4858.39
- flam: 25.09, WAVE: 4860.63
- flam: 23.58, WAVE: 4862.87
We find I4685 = 1.00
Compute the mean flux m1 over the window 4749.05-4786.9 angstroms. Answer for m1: 13.4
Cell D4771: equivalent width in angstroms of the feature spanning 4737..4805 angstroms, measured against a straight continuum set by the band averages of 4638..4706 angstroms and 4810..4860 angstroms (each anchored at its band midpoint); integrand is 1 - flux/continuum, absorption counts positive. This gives 1.0 angstroms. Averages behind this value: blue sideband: 13.4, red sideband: 13.8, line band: 13.5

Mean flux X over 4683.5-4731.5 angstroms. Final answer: 13.3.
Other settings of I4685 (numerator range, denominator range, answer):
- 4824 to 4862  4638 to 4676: 1.17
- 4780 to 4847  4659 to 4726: 1.05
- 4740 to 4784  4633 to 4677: 1.04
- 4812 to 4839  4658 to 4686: 1.04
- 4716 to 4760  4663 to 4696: 1.02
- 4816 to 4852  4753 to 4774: 1.00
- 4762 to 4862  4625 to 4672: 1.10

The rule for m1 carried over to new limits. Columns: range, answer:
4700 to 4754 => 13.2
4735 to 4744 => 13.3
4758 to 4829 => 13.5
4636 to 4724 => 13.4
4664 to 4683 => 13.5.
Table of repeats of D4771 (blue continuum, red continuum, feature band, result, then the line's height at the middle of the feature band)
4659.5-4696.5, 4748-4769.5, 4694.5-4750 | 0.8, 13.4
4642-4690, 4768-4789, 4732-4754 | 0.2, 13.5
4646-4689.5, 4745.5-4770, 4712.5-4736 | 0.3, 13.4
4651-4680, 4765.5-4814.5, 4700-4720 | 0.8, 13.5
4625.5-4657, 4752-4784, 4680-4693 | 0.1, 13.5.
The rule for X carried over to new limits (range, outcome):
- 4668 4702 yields 13.4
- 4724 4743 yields 13.3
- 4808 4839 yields 13.3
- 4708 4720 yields 12.9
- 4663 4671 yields 13.6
